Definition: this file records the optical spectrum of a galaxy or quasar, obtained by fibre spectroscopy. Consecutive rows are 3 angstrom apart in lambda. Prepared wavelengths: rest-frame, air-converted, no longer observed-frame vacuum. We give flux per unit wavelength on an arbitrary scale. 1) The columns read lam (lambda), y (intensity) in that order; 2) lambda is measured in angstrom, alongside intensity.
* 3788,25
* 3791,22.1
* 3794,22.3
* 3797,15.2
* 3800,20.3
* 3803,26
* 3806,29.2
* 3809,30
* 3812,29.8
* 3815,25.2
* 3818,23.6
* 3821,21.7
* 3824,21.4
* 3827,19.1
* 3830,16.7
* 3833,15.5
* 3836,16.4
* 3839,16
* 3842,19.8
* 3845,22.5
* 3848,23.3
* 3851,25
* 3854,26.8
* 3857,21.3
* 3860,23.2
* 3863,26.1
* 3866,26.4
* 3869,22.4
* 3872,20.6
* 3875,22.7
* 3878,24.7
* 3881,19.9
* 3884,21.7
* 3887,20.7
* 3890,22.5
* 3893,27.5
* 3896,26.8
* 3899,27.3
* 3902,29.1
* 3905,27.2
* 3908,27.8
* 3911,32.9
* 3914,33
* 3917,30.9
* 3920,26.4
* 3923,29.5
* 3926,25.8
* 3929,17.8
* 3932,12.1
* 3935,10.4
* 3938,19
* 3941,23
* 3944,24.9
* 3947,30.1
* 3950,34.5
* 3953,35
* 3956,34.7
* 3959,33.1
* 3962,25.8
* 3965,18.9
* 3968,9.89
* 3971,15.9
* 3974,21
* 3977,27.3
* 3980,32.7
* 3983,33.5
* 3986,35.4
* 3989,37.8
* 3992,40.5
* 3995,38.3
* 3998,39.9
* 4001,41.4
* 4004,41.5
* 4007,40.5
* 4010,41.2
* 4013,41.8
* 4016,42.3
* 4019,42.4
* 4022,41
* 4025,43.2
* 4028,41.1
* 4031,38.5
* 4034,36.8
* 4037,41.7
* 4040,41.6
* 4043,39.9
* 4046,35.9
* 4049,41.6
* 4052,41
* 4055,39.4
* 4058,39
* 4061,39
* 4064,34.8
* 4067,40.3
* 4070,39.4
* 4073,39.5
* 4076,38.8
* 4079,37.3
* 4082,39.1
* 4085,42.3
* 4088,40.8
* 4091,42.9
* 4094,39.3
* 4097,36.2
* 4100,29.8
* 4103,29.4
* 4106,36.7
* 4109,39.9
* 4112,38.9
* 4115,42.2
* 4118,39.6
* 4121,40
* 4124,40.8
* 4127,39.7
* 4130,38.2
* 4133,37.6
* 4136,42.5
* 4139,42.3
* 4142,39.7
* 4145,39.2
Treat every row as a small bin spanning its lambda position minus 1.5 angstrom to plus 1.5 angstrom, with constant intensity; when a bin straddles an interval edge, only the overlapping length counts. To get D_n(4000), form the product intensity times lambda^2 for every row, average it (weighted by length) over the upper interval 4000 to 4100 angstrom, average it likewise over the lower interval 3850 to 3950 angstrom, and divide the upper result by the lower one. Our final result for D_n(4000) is 1.75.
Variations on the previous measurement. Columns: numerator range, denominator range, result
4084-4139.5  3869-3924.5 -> 1.66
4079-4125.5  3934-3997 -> 1.47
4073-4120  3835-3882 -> 1.92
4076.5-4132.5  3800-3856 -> 1.96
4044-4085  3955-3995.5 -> 1.42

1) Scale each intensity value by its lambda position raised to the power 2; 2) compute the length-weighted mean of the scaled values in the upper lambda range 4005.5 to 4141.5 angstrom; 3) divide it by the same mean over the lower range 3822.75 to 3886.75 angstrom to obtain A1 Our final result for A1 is 2.05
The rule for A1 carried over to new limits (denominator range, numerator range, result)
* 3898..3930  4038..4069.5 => 1.50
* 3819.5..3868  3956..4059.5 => 1.83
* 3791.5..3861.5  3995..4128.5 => 2.01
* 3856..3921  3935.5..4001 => 1.19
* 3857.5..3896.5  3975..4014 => 1.71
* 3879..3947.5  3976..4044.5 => 1.68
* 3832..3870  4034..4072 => 1.98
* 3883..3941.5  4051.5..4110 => 1.69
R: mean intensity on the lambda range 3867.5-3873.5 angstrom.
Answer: 21.5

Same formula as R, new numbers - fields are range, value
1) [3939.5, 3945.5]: 23.9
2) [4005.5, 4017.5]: 41.4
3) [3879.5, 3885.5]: 20.8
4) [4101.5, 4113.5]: 36.2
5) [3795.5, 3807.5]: 22.7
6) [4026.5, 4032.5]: 39.8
